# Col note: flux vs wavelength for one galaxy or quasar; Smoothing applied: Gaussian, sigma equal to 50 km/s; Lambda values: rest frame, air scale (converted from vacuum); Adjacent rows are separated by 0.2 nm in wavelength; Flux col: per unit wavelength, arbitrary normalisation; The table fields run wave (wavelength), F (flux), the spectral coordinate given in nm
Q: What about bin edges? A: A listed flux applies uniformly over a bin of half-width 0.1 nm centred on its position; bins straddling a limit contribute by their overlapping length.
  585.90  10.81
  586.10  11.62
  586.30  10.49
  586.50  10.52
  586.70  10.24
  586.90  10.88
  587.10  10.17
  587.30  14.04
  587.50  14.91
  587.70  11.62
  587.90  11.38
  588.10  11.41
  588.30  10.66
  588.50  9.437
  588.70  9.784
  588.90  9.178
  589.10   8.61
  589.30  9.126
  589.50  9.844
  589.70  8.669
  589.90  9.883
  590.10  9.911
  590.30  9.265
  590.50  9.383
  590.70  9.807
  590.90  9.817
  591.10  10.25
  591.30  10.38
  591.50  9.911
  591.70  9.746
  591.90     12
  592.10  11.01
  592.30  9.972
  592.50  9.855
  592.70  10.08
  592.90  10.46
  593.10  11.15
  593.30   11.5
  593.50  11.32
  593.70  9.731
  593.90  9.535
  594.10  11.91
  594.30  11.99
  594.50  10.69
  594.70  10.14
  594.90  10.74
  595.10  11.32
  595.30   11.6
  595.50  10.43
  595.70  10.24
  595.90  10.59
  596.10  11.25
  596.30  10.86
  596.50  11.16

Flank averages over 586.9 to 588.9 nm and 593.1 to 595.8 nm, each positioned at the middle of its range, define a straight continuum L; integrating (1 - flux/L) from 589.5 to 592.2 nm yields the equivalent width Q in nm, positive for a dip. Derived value 0.27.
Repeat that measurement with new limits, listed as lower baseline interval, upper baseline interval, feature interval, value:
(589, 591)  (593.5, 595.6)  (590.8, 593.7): -0.11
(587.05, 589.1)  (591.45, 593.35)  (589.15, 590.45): 0.18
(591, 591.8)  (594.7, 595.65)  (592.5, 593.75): -0.03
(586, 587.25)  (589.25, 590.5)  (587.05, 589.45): -0.17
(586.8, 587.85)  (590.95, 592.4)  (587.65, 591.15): 0.47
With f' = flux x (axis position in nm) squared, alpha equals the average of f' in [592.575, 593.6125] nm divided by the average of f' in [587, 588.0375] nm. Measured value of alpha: 0.89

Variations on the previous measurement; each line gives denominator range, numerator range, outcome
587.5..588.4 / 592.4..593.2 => 0.90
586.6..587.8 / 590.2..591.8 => 0.83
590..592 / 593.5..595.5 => 1.09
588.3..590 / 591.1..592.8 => 1.11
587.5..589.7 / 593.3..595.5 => 1.08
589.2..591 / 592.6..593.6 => 1.16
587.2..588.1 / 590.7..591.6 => 0.79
